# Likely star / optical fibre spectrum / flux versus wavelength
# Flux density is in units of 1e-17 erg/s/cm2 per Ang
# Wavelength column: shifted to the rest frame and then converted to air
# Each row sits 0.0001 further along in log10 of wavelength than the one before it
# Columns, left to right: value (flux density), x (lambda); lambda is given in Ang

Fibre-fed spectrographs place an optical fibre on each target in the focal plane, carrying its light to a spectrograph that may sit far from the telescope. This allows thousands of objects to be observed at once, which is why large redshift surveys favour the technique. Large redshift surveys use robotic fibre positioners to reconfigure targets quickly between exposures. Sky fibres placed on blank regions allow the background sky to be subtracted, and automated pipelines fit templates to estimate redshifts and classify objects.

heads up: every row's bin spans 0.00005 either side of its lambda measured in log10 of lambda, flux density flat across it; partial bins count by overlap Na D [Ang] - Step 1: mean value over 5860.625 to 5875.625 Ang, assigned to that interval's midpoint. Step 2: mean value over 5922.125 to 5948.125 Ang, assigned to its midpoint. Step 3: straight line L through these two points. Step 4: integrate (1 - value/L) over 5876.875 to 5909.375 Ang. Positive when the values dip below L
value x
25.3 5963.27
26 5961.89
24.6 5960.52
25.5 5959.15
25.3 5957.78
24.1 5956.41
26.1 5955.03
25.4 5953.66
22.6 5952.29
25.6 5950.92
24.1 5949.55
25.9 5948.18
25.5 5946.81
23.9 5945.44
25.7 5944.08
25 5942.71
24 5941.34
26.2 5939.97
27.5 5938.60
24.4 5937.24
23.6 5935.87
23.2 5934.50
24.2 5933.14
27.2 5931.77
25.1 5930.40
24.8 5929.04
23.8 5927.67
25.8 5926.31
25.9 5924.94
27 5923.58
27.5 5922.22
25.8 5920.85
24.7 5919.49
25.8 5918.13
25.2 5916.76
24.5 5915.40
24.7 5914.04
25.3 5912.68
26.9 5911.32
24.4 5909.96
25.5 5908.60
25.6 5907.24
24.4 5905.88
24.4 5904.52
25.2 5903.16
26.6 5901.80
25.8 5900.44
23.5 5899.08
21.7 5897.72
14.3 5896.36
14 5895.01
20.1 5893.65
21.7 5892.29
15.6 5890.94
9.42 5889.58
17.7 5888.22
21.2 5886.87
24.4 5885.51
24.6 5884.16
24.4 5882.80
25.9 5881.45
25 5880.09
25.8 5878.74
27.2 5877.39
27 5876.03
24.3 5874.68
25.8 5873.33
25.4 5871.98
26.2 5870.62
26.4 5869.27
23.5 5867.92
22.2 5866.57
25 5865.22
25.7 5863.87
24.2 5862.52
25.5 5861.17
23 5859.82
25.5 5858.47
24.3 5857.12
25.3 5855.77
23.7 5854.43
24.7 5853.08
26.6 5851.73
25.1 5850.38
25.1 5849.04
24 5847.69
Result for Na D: 3.7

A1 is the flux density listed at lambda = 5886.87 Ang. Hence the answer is 21.2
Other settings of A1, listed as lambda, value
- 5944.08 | 25.7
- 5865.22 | 25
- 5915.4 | 24.5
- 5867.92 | 23.5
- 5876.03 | 27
